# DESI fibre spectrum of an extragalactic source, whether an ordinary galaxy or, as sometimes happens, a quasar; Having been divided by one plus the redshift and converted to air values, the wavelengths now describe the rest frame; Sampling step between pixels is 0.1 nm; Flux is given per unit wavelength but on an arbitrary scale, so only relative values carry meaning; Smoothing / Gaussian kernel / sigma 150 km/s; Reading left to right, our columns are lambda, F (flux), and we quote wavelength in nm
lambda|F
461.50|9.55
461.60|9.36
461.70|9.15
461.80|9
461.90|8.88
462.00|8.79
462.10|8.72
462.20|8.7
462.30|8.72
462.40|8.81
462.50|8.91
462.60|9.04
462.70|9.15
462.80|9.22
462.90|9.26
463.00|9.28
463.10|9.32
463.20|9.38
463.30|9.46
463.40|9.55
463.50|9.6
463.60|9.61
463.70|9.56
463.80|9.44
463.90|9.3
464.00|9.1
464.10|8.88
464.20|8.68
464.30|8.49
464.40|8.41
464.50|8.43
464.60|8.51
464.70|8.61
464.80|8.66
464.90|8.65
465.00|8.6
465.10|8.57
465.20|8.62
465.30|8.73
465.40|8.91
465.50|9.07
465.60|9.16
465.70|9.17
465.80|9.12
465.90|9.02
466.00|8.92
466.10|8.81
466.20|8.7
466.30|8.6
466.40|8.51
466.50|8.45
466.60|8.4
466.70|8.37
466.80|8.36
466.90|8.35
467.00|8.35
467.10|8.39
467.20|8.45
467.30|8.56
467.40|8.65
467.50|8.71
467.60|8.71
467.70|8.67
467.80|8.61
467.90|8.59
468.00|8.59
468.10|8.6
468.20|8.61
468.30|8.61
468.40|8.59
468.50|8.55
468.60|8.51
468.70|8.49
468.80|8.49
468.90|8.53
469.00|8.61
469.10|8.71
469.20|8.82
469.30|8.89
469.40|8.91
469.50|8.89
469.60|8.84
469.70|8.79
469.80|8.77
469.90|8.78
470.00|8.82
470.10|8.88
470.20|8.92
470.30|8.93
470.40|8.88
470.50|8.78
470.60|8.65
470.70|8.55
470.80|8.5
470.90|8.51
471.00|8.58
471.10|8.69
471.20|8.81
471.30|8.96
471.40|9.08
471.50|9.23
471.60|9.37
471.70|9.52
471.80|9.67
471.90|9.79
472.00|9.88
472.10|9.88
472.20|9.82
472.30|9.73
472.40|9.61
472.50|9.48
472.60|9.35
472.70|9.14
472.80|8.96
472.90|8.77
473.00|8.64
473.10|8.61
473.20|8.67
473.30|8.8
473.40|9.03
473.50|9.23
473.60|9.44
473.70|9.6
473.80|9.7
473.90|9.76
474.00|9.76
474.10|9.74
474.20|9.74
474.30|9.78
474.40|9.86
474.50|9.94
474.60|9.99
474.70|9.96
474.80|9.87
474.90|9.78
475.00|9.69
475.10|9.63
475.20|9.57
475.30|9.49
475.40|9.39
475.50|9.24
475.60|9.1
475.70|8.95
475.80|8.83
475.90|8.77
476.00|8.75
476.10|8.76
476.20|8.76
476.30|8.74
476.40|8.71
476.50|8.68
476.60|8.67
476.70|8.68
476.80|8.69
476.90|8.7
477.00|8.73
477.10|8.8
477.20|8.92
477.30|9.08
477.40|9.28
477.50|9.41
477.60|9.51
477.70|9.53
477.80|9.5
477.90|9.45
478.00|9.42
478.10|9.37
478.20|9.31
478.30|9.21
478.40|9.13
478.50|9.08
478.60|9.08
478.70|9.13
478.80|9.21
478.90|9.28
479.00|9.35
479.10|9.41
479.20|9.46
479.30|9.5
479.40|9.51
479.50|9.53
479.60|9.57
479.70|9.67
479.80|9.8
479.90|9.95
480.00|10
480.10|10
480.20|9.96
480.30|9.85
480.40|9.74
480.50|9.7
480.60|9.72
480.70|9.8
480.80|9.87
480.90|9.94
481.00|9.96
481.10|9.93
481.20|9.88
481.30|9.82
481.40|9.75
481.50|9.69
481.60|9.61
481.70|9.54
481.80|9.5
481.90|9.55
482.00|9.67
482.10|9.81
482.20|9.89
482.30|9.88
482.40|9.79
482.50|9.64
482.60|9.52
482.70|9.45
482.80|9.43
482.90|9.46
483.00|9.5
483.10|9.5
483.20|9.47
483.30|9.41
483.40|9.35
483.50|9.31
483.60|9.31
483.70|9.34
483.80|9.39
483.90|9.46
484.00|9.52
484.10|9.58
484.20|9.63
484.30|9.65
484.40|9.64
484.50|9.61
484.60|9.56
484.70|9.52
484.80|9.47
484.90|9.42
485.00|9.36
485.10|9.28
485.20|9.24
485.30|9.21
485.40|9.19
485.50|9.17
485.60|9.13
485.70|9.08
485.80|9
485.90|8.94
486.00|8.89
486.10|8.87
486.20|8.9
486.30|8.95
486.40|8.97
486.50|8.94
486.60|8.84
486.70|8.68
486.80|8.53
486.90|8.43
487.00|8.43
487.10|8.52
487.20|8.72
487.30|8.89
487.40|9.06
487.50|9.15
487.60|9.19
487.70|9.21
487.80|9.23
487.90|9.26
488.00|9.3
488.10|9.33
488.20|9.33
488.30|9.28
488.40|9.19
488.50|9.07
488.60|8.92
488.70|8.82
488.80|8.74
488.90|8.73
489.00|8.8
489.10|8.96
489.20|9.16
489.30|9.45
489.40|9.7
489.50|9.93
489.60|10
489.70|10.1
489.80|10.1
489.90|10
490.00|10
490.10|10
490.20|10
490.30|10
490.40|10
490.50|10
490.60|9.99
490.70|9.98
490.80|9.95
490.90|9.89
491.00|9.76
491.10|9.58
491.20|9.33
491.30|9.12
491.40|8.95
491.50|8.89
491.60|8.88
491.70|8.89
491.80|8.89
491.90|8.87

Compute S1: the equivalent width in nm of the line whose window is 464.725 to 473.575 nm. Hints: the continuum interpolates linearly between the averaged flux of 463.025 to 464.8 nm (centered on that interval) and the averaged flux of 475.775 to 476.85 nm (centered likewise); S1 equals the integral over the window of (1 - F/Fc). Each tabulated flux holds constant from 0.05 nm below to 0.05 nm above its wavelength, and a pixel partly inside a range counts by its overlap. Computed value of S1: 0.084 nm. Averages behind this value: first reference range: 9.07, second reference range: 8.73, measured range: 8.84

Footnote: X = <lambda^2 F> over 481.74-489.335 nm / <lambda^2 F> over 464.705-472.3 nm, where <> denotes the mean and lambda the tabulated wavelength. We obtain 1.13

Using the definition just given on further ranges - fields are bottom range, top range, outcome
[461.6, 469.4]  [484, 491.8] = 1.16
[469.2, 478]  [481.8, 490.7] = 1.07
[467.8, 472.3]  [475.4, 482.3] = 1.09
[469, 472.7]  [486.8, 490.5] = 1.11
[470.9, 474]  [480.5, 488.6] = 1.06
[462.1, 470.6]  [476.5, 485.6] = 1.14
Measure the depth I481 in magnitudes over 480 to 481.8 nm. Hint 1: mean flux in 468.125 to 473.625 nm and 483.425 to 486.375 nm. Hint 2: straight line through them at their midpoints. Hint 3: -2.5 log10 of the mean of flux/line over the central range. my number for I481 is -0.07 mag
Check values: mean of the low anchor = 8.95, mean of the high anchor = 9.29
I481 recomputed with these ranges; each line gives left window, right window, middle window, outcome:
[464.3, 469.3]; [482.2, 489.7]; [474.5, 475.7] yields -0.08 mag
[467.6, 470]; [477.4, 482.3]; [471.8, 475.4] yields -0.05 mag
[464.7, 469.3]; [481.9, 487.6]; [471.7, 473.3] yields -0.06 mag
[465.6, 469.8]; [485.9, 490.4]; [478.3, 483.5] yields -0.07 mag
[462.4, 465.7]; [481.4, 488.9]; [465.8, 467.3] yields 0.06 mag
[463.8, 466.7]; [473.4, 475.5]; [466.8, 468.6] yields 0.05 mag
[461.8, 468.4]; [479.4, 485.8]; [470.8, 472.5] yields -0.02 mag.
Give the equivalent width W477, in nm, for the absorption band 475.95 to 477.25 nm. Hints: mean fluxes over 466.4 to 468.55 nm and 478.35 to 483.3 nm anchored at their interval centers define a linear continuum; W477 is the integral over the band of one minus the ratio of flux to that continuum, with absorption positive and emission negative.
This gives 0.08 nm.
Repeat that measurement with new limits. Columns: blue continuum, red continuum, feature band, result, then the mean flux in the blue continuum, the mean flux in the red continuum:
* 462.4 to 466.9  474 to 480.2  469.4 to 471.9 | 0.06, 8.91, 9.33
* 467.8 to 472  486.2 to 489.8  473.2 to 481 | -0.40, 8.82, 9.09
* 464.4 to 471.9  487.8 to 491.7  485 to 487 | 0.08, 8.73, 9.48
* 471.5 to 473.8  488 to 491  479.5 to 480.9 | -0.06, 9.32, 9.57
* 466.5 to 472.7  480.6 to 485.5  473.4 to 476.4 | -0.10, 8.85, 9.57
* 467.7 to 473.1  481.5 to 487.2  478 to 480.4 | -0.09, 8.92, 9.3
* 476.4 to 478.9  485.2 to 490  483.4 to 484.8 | -0.06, 9.1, 9.12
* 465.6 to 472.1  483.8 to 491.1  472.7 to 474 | -0.03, 8.78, 9.32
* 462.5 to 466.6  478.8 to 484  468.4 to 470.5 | 0.09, 8.96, 9.63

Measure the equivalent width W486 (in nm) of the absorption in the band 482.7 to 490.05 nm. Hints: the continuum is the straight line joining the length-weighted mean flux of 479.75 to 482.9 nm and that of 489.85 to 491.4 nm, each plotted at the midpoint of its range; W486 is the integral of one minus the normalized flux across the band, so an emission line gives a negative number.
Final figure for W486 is 0.41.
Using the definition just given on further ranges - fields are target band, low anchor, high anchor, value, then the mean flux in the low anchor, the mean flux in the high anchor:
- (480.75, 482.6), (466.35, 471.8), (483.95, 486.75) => -0.132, 8.7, 9.22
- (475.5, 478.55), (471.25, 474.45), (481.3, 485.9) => 0.131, 9.39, 9.48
